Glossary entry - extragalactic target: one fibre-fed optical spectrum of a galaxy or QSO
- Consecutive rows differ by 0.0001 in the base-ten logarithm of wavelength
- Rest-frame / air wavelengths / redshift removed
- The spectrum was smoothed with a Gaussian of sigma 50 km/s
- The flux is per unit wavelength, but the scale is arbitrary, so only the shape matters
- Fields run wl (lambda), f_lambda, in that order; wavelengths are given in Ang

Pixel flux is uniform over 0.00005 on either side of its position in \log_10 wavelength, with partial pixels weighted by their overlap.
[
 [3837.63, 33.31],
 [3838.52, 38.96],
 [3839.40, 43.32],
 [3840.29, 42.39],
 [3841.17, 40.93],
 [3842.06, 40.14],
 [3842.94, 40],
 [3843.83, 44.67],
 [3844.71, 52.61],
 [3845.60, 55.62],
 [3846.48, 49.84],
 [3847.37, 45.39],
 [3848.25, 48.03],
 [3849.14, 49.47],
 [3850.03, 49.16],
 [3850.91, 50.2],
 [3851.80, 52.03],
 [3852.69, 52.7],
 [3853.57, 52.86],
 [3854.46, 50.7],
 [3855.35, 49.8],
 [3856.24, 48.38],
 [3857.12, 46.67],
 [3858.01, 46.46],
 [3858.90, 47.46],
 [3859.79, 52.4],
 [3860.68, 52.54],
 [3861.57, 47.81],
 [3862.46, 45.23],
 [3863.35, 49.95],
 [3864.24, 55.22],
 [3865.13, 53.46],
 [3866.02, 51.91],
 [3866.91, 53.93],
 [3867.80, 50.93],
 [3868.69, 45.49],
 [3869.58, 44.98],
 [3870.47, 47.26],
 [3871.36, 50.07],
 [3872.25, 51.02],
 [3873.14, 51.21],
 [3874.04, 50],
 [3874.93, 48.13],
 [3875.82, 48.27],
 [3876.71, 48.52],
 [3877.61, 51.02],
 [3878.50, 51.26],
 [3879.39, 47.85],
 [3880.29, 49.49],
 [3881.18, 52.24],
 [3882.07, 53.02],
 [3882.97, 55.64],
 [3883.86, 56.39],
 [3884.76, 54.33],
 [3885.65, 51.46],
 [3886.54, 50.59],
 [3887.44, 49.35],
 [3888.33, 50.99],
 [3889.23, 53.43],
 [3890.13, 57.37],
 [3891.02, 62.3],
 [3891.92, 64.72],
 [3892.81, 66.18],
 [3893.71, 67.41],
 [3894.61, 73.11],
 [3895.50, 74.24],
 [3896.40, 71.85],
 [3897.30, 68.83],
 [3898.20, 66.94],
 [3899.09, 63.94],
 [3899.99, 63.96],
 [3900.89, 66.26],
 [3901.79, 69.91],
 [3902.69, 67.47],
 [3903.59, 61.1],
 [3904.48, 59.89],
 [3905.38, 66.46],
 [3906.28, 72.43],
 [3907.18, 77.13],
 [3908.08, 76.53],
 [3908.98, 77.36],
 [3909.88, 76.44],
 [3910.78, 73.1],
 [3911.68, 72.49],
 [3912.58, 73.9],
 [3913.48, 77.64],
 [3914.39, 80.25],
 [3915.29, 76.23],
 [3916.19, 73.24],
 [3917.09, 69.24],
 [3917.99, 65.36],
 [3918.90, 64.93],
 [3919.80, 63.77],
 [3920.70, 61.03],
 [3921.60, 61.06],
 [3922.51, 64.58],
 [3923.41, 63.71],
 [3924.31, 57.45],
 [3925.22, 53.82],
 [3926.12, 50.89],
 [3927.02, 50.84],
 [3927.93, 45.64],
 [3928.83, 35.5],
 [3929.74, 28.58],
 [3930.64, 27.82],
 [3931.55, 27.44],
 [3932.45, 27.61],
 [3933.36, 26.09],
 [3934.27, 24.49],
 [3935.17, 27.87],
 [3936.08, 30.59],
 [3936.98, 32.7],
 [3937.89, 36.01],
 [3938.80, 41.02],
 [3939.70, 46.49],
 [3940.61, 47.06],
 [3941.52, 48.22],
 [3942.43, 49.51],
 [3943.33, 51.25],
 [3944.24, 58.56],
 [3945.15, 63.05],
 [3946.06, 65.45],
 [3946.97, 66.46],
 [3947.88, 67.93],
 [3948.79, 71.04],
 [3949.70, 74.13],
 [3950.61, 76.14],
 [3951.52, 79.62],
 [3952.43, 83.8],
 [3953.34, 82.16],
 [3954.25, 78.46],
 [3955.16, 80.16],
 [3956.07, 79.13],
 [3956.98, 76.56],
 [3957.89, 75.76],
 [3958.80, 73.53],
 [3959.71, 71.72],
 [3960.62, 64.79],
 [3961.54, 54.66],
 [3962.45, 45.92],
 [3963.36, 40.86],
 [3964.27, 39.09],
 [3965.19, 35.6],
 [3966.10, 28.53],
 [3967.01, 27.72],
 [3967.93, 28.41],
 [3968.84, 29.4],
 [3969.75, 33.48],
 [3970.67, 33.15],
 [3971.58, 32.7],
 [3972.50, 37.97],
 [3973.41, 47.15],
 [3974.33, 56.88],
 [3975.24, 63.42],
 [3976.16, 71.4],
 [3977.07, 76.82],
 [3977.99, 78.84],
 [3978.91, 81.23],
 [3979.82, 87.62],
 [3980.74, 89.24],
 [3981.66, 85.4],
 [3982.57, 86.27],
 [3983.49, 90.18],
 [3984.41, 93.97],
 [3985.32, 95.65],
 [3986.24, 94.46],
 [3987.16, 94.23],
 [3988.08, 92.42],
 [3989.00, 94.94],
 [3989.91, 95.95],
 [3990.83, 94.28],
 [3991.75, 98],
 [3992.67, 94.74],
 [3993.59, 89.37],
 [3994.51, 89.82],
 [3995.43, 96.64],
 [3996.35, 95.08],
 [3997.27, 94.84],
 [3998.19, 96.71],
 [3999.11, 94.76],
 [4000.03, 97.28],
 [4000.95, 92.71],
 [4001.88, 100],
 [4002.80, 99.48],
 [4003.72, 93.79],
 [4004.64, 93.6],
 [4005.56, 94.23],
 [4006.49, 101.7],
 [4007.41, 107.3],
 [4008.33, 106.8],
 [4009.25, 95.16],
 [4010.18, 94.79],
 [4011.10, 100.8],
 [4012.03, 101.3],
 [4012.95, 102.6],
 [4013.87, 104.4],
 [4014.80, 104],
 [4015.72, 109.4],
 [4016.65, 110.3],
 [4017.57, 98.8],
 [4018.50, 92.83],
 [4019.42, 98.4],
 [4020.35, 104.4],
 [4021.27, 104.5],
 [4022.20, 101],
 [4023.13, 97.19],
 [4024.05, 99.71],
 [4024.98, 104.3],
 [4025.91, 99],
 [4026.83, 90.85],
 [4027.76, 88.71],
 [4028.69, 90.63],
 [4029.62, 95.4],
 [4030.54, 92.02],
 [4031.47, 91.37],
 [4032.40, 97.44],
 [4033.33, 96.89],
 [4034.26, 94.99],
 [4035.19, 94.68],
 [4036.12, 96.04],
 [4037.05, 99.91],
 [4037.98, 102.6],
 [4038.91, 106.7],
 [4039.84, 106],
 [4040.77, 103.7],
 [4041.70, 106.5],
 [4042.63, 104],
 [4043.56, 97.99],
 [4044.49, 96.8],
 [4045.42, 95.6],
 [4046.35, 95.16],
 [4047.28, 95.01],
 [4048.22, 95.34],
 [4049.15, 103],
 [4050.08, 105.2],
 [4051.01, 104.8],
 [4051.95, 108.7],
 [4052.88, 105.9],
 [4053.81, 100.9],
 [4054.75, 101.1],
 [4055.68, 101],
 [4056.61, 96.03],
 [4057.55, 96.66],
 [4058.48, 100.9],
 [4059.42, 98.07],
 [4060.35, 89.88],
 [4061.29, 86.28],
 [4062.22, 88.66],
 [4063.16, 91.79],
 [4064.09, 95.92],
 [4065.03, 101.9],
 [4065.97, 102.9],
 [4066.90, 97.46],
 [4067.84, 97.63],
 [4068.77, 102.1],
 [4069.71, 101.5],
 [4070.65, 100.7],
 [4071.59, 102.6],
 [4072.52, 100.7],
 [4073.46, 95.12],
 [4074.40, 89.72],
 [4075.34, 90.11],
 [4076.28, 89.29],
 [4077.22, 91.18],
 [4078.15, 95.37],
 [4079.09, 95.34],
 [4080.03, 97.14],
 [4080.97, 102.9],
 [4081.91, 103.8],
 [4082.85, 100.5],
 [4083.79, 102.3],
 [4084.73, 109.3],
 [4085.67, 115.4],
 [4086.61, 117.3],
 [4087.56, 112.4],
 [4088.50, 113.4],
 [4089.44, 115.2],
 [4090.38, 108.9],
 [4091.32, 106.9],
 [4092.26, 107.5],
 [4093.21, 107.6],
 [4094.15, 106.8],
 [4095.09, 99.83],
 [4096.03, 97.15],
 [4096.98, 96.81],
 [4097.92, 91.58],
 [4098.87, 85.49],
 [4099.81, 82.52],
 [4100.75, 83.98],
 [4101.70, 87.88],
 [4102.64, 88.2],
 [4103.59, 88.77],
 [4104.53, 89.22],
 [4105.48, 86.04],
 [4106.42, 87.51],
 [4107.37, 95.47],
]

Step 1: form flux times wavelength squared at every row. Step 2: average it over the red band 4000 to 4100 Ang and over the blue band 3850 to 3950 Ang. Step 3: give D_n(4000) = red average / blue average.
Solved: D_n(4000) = 1.94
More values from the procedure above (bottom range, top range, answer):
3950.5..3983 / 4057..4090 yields 1.72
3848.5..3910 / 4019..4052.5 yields 1.90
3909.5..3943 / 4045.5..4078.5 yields 2.01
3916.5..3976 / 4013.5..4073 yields 1.98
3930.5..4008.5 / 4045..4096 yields 1.53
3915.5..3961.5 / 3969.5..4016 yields 1.58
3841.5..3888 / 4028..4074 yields 2.17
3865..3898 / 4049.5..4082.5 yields 1.96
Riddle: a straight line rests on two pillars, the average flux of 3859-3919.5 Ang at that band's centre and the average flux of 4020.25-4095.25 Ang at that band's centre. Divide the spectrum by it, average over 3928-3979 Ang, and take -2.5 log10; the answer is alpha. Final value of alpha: 0.40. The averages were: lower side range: 60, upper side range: 100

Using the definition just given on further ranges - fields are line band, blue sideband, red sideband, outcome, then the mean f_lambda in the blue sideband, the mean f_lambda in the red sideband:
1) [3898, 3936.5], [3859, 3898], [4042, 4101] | 0.07 mag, 54.2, 99.7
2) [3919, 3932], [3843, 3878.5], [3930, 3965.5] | 0.08 mag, 49.7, 55.1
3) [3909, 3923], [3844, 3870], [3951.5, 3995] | -0.17 mag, 50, 69.9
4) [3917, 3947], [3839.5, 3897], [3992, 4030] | 0.45 mag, 51.9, 98.2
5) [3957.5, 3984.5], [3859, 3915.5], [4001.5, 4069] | 0.37 mag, 59.4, 99.1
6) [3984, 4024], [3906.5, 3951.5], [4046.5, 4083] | -0.23 mag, 56.6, 98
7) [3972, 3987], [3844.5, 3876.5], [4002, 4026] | 0.16 mag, 49.9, 101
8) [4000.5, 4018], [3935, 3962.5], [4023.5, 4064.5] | -0.18 mag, 61.9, 98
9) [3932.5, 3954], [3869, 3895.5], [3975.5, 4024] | 0.37 mag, 54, 95.3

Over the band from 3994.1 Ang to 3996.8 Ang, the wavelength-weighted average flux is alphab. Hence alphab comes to 93.9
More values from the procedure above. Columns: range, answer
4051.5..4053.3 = 108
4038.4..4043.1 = 105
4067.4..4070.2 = 100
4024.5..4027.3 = 98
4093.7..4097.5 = 100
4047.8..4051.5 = 102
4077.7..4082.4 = 98.9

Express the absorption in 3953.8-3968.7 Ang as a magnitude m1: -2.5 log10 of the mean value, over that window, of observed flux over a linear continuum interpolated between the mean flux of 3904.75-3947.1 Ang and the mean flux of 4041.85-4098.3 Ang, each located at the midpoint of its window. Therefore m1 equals 0.18 mag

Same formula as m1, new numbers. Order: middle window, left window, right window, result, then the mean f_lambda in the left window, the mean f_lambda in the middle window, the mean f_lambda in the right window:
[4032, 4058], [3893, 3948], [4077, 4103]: -0.12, 58.1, 100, 101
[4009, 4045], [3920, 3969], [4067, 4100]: -0.22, 52.7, 99.4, 101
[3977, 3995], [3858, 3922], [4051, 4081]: -0.13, 59.9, 90.5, 97.4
